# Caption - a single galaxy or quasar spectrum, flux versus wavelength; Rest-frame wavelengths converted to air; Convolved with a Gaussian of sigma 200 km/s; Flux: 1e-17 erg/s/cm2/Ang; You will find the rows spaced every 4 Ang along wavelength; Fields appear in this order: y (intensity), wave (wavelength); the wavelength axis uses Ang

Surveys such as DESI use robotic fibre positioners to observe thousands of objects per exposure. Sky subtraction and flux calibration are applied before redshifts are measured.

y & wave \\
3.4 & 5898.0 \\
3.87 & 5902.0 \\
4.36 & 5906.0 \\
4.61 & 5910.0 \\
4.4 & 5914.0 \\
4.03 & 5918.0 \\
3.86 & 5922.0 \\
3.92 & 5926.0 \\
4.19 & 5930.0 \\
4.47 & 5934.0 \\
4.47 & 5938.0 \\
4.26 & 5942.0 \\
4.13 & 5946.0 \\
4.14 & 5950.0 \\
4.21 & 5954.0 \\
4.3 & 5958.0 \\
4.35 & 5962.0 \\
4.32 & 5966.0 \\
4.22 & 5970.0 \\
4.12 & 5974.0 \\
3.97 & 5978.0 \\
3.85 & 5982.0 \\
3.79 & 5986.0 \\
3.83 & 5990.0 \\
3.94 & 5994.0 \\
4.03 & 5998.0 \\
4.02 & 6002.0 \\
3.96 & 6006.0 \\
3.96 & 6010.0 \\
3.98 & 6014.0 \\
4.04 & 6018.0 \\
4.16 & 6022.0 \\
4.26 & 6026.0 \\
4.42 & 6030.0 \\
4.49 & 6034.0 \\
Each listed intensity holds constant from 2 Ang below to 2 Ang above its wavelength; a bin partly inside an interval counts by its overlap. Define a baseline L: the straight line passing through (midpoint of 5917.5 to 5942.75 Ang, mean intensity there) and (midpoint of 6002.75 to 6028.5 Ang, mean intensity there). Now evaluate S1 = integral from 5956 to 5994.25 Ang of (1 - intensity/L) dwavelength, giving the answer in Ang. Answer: 0.4 Ang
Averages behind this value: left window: 4.18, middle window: 4.07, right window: 4.07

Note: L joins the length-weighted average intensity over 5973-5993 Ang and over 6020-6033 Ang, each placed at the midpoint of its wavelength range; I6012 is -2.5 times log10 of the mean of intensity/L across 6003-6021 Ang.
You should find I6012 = 0.04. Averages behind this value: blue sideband 3.9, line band 4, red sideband 4.3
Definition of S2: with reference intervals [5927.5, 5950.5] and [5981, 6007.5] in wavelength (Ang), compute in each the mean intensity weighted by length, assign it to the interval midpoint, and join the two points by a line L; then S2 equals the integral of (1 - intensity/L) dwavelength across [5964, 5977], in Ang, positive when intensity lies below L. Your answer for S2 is -0.4 Ang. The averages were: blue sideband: 4.28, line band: 4.2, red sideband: 3.92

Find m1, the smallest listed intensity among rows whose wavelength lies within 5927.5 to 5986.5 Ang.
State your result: 3.79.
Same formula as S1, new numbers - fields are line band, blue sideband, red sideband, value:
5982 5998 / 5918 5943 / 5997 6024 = 0.73 Ang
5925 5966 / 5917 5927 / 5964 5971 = -1.48 Ang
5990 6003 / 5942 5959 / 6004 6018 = 0.19 Ang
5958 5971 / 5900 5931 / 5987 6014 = -0.85 Ang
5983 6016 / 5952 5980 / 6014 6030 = 1.96 Ang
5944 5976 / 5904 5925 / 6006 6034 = -0.19 Ang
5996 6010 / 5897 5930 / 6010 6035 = 0.59 Ang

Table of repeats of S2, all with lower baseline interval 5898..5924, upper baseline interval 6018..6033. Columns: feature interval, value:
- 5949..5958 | -0.1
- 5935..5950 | -0.4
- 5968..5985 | 0.7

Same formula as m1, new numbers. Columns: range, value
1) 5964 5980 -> 3.97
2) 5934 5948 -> 4.13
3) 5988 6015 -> 3.83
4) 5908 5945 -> 3.86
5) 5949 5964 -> 4.14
